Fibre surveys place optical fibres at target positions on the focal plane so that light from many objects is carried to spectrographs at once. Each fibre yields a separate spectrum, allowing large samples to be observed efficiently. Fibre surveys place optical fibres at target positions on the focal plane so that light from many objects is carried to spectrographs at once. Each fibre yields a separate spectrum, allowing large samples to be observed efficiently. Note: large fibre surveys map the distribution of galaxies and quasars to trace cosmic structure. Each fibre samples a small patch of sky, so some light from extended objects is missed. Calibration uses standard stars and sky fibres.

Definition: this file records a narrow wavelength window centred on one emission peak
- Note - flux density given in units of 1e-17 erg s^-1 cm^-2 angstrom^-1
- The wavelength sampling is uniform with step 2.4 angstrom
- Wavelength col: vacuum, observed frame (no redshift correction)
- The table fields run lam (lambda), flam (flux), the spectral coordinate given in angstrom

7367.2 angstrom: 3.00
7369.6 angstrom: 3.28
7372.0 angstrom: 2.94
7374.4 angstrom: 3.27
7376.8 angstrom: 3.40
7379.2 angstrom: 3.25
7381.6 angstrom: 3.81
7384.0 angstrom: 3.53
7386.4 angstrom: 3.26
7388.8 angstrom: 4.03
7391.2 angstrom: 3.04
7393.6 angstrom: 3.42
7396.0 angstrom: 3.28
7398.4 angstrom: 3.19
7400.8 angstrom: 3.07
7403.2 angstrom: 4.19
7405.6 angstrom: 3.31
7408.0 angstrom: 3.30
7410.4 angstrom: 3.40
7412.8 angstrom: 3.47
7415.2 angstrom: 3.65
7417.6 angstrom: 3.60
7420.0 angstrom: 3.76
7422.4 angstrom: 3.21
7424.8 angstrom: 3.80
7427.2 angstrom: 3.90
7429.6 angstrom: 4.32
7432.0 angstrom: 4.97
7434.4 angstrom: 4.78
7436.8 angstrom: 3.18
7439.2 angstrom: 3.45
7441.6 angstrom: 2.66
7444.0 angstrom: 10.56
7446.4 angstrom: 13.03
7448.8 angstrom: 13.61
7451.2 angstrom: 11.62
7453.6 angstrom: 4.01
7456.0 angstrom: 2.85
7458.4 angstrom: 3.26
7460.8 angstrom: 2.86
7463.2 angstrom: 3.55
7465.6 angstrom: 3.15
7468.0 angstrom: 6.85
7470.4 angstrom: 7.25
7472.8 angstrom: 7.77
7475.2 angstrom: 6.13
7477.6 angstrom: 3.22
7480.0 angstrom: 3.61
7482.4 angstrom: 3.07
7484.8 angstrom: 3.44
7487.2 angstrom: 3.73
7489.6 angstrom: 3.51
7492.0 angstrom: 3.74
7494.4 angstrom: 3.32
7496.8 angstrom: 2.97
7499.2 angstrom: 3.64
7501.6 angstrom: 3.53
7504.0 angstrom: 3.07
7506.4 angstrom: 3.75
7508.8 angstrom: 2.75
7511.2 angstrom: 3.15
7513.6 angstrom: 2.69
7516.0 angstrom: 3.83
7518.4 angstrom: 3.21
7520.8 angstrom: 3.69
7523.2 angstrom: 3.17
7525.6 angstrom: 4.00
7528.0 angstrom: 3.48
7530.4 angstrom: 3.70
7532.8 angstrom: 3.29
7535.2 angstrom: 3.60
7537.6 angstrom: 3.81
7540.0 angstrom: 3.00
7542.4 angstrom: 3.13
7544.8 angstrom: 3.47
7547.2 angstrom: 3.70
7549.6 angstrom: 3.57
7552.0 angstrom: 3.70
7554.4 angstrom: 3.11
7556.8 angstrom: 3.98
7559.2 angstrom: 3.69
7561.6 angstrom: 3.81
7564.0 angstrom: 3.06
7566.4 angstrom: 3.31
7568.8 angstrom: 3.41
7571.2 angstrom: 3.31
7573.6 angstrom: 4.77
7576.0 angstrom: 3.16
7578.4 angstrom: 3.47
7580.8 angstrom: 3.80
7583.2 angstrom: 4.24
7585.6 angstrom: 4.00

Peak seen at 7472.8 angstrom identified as [N II]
